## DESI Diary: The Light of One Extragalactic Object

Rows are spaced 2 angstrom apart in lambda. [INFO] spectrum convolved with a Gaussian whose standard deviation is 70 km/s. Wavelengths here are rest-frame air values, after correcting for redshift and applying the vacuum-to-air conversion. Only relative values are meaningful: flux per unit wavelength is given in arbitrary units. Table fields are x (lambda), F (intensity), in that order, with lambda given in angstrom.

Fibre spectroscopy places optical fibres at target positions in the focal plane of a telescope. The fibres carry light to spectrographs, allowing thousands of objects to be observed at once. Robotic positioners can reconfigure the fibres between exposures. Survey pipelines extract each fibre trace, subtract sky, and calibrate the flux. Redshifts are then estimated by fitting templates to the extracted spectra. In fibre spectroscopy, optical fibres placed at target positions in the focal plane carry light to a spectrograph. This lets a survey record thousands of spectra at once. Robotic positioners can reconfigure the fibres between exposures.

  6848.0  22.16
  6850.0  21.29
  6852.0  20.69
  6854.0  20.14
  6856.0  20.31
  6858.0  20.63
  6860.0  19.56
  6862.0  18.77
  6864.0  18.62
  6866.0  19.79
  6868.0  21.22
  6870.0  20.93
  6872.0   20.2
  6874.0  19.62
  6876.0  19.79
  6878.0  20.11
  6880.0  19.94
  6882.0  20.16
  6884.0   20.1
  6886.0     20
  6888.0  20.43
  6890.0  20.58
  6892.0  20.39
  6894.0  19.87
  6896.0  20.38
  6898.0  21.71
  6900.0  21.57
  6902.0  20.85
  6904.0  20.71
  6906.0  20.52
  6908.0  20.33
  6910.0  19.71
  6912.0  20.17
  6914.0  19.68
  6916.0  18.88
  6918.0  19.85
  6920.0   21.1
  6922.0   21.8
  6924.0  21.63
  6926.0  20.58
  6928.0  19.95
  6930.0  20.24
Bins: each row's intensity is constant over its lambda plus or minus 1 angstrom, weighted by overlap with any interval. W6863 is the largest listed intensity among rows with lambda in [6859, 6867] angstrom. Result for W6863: 19.79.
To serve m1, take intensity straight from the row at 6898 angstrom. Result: 21.71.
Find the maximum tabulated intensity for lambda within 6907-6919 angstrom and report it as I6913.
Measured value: 20.33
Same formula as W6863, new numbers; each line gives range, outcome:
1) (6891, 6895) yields 20.39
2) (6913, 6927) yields 21.8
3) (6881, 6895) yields 20.58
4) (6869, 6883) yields 20.93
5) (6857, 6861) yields 20.63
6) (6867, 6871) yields 21.22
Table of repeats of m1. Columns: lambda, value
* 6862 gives 18.77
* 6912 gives 20.17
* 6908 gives 20.33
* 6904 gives 20.71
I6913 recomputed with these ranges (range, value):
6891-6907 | 21.71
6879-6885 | 20.16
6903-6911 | 20.71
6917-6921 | 21.1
